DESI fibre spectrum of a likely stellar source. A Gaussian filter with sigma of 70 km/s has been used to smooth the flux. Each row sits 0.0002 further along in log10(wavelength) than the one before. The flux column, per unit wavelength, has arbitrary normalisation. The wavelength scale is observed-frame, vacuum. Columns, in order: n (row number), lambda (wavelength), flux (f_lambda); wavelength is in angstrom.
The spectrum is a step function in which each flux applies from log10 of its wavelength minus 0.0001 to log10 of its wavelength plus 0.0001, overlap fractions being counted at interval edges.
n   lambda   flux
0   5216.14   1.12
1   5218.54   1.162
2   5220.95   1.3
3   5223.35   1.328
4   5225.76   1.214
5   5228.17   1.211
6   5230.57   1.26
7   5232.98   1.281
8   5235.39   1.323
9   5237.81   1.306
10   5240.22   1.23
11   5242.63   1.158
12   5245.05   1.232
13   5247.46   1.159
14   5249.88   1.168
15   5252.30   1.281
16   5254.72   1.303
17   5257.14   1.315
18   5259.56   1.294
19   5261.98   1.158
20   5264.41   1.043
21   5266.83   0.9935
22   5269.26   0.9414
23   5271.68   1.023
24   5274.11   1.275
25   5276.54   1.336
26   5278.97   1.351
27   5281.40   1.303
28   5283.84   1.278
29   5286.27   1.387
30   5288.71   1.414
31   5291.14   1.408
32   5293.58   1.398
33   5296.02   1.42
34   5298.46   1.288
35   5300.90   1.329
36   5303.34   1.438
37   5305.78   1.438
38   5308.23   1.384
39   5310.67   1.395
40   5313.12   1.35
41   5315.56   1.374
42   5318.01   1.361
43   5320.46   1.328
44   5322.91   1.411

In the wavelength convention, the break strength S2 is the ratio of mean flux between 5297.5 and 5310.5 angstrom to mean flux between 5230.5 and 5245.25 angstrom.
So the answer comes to 1.10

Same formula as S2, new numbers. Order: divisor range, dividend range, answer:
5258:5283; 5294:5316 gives 1.17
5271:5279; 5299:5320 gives 1.11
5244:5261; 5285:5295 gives 1.12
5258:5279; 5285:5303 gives 1.20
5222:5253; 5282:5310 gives 1.11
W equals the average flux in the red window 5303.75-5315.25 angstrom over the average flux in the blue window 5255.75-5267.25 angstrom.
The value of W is 1.19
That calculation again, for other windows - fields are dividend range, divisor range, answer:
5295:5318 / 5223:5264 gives 1.11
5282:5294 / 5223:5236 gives 1.09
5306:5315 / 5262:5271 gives 1.36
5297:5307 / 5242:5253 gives 1.15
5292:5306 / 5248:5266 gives 1.14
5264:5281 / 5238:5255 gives 0.94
